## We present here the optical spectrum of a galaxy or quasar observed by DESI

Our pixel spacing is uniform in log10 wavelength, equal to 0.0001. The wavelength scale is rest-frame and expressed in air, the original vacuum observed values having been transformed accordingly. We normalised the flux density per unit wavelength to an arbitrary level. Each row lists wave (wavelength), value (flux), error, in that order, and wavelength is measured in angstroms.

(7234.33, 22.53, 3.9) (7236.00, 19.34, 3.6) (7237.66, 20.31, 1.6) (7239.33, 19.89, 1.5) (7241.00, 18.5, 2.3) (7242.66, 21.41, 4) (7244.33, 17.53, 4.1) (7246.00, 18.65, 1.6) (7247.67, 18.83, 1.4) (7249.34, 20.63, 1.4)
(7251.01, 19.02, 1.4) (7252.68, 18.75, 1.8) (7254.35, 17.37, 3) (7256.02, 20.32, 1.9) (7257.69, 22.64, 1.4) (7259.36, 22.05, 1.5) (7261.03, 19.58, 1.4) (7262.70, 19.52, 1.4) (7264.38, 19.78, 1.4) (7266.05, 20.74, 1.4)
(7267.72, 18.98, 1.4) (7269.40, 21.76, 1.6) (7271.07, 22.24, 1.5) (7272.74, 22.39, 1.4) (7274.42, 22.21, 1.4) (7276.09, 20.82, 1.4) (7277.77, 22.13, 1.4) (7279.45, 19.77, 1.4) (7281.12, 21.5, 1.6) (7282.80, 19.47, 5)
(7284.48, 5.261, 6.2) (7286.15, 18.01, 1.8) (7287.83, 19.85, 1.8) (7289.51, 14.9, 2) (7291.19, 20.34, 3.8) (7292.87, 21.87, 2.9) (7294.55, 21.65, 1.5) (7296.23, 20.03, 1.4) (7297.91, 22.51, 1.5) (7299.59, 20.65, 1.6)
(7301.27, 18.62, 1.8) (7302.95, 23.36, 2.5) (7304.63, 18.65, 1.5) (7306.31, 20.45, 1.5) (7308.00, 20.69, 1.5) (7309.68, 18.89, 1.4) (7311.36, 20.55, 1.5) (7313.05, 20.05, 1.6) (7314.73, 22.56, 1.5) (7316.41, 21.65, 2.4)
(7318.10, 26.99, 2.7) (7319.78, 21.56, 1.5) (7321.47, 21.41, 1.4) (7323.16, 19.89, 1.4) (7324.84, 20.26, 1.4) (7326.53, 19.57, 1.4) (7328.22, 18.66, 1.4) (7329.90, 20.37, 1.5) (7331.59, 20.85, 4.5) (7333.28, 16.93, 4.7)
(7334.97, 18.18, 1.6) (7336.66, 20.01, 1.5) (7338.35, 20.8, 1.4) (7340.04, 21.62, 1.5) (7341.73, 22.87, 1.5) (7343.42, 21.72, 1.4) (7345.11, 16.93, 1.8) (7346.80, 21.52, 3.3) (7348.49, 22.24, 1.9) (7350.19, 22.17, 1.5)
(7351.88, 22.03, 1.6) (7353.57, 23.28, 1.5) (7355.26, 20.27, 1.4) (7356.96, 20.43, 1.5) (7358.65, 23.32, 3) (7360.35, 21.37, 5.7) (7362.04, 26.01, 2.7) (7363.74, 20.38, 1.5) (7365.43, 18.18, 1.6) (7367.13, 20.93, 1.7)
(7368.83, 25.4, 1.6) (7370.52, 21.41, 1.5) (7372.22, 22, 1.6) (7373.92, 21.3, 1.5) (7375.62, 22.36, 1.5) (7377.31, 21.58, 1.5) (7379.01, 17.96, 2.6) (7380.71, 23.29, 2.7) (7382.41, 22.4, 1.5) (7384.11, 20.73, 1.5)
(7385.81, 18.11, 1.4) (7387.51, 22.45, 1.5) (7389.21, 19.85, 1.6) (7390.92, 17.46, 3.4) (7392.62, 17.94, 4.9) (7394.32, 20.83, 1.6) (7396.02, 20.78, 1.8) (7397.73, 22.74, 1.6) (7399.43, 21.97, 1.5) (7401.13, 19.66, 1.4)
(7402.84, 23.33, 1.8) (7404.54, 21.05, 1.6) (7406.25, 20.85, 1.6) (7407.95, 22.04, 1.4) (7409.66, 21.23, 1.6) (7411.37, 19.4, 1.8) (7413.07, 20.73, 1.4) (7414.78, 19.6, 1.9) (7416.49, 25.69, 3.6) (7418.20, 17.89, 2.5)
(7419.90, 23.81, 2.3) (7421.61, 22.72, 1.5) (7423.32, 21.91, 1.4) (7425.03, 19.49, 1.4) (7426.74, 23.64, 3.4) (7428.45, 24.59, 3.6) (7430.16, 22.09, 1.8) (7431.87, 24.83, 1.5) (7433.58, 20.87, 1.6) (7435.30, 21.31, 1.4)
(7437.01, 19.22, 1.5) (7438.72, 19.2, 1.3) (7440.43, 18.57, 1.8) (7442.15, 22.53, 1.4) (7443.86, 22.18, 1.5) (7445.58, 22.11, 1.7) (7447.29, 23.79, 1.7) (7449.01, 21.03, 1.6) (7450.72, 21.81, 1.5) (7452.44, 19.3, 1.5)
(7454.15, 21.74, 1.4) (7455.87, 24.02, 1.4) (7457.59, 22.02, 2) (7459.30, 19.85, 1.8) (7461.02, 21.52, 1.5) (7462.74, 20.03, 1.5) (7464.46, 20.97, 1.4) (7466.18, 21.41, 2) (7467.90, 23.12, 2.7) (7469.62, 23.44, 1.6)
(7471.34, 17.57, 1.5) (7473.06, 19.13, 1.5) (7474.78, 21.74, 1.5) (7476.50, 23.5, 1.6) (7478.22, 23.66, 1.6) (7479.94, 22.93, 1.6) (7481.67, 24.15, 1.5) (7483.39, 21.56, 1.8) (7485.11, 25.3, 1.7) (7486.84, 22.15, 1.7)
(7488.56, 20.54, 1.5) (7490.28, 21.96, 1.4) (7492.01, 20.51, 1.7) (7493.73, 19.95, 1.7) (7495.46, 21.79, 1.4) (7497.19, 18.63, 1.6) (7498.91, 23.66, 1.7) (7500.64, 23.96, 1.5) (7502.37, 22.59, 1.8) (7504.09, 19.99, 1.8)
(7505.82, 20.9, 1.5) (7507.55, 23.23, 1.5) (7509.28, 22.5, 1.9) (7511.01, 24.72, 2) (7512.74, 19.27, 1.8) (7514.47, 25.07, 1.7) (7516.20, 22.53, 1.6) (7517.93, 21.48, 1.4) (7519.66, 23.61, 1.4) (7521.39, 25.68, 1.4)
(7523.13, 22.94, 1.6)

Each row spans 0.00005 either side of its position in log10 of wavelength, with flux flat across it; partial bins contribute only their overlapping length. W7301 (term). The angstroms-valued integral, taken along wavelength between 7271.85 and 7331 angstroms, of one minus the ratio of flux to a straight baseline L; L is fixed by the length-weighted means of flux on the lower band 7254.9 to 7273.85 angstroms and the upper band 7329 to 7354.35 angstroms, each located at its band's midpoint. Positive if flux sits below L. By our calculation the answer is 1.7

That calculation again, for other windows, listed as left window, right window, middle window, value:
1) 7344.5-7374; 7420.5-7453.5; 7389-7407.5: 0.9 angstroms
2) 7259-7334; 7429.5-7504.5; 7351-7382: -1.4 angstroms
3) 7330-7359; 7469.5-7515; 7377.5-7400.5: 0.7 angstroms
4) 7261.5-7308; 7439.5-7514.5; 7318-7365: -1.2 angstroms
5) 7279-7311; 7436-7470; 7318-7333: -0.7 angstroms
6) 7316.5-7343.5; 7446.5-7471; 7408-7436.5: -0.6 angstroms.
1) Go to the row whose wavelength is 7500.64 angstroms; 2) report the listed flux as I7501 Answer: 23.96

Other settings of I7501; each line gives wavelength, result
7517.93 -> 21.48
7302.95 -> 23.36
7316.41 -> 21.65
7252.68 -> 18.75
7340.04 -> 21.62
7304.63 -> 18.65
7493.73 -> 19.95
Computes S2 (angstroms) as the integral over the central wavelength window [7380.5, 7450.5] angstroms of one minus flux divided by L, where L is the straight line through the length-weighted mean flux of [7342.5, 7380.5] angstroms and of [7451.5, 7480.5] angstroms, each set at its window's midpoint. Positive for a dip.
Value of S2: 0.7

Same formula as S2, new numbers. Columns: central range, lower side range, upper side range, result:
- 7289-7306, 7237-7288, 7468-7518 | -0.3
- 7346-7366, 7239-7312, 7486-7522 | -1.1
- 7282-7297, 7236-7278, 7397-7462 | 1.9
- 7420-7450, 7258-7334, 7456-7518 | -0.5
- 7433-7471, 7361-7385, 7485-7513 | 0.8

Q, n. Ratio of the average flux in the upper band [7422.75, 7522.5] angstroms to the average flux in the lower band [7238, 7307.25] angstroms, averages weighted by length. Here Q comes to 1.11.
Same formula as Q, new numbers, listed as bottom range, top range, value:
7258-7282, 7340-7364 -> 1.04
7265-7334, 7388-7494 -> 1.06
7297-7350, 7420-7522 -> 1.06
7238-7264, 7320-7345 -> 1.03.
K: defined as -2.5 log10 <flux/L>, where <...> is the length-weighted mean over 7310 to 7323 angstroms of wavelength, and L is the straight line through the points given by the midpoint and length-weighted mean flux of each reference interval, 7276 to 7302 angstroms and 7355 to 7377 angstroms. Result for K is -0.09 mag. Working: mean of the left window 19.2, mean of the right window 21.8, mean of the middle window 21.9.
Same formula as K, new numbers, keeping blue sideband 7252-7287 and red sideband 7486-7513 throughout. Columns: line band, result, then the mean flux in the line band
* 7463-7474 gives 0.028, 20.9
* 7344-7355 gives -0.045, 21.3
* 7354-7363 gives -0.090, 22.3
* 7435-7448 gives 0.007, 21.1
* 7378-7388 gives -0.002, 20.8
